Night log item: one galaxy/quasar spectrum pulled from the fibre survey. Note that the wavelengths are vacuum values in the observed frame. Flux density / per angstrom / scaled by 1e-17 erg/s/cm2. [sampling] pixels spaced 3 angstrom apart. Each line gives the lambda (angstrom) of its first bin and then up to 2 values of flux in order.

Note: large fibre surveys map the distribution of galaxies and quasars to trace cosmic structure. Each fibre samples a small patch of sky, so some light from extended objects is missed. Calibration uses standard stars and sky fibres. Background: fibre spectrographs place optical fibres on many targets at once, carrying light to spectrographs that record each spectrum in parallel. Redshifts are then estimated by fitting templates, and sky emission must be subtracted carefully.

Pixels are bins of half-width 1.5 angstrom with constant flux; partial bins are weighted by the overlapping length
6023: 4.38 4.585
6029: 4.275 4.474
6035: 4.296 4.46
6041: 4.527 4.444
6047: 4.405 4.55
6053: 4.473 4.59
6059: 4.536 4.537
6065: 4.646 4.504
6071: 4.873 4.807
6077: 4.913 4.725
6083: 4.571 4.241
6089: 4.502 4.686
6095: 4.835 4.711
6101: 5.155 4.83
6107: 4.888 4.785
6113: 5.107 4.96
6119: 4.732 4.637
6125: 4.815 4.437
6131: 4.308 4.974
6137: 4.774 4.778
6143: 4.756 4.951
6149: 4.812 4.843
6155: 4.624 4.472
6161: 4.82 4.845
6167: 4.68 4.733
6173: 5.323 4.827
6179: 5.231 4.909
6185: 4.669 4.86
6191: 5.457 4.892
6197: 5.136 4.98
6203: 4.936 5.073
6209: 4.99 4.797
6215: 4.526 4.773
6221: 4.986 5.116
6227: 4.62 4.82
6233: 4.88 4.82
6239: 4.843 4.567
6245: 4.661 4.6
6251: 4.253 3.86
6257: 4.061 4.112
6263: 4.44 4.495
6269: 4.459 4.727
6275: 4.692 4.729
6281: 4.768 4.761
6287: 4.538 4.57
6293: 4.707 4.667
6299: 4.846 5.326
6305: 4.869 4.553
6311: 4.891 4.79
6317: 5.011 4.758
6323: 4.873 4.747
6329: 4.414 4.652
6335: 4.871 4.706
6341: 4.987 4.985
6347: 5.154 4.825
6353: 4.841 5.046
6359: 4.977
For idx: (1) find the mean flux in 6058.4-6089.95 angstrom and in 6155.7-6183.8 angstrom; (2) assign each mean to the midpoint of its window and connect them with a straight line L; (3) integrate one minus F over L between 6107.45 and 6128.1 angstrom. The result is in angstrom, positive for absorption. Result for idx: -0.33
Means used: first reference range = 4.63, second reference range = 4.86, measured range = 4.81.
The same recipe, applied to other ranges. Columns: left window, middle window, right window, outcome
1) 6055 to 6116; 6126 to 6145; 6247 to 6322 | 0.1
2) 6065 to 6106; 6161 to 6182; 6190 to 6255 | -0.7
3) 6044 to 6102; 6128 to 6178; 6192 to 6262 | -1.1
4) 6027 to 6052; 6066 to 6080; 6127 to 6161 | -0.7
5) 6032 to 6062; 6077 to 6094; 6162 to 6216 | 0.1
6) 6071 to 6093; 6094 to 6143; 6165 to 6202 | -0.3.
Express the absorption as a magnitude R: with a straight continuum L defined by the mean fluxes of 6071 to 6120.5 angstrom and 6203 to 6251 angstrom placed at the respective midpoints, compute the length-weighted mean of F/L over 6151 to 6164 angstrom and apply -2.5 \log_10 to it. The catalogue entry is 0.02 mag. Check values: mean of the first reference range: 4.78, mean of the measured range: 4.7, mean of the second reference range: 4.79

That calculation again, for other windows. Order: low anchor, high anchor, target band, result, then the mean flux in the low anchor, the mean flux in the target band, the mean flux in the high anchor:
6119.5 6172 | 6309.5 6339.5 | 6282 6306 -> -0.004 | 4.73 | 4.78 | 4.77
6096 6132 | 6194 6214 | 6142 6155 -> 0.008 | 4.79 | 4.82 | 4.97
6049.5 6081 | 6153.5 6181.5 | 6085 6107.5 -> -0.006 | 4.65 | 4.73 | 4.84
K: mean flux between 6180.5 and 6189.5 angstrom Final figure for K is 4.81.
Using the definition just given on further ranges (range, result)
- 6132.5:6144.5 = 4.82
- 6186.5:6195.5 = 5.07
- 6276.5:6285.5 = 4.75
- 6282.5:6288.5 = 4.65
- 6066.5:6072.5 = 4.69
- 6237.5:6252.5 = 4.58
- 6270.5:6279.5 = 4.72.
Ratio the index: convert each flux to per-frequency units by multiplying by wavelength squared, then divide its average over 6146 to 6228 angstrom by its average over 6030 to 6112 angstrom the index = 1.1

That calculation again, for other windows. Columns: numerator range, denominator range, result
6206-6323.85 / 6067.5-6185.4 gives 1.03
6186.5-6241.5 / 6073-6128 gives 1.07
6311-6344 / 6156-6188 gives 1.04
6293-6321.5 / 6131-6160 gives 1.07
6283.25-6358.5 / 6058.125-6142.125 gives 1.09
